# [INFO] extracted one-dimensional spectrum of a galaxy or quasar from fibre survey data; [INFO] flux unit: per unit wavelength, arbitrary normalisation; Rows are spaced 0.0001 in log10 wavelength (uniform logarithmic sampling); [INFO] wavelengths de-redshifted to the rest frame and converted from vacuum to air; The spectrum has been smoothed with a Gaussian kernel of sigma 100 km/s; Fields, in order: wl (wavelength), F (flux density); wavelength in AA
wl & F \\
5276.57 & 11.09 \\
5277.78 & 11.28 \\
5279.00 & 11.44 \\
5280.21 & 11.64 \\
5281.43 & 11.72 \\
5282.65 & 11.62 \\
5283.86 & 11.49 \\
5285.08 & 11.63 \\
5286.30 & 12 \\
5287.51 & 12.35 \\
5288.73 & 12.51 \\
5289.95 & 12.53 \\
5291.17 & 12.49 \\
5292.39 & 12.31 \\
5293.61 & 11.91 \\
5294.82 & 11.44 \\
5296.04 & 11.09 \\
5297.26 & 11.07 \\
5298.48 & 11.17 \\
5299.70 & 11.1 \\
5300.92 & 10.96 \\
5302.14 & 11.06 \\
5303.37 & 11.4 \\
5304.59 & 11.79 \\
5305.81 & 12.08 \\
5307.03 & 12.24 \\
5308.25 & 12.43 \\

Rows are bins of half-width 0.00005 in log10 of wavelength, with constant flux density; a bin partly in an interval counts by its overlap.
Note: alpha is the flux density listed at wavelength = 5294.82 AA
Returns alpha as 11.44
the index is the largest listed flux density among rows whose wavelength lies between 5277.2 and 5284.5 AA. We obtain 11.72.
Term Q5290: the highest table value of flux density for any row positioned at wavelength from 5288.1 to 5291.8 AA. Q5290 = 12.53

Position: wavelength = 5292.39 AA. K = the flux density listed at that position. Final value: 12.31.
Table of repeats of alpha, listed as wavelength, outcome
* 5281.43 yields 11.72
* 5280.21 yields 11.64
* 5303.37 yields 11.4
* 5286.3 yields 12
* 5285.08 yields 11.63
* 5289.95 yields 12.53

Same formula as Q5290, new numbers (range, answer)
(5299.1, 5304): 11.4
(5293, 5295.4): 11.91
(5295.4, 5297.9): 11.09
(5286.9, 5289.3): 12.51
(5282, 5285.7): 11.63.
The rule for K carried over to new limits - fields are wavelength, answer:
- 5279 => 11.44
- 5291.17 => 12.49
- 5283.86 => 11.49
